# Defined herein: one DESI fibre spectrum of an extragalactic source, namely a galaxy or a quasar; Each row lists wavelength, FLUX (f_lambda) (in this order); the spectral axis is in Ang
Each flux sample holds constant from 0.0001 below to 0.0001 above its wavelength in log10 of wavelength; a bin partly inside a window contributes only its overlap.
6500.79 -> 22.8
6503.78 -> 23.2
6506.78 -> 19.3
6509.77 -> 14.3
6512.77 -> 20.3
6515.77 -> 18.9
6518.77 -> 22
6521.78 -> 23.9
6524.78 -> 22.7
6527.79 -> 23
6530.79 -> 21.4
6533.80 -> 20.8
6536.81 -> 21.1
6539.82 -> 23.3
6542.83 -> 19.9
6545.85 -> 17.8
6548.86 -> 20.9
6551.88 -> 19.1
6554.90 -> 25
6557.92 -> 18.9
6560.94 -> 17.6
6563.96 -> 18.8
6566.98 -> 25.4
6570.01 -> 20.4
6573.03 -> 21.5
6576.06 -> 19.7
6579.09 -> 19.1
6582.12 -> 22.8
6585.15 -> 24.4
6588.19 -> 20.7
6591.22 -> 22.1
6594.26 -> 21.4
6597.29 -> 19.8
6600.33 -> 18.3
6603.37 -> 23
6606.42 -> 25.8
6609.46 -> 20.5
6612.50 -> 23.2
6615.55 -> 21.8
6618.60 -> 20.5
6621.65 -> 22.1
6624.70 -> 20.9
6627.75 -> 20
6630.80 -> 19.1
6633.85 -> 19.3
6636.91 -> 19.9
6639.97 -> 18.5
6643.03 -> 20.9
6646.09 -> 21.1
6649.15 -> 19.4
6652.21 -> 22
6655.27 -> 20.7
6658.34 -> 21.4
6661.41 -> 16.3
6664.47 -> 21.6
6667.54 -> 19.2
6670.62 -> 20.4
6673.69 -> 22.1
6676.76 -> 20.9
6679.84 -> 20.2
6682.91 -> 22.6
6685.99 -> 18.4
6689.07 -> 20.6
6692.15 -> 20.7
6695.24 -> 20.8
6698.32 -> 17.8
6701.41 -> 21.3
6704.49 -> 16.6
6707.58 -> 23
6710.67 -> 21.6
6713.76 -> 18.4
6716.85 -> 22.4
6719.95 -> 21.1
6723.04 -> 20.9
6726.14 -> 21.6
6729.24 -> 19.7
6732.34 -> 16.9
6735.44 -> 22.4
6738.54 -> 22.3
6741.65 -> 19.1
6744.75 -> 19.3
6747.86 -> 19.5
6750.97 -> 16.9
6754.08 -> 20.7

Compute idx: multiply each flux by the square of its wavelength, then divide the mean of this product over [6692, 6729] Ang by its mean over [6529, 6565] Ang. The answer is 1.05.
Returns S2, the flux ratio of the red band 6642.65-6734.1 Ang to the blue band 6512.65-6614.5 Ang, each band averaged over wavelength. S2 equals 1.0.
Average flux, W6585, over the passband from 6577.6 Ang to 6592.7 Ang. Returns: 21.8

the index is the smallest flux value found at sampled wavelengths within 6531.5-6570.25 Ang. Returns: 17.6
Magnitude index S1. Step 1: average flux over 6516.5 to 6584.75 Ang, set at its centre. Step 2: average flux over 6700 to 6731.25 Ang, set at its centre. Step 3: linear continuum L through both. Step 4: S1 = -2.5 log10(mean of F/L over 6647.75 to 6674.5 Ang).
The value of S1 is 0.03 mag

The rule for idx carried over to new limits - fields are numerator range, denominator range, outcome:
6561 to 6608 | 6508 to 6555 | 1.05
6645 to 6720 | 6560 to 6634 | 0.99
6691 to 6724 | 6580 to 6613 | 0.96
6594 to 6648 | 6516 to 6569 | 1.01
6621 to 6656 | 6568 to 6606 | 0.97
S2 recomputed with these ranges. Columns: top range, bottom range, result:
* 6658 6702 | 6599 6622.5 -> 0.92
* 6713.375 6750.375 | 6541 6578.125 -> 0.99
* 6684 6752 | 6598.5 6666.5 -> 0.97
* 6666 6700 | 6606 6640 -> 0.97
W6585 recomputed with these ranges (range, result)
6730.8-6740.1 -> 20.5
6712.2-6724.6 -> 20.7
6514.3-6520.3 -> 20.5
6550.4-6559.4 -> 21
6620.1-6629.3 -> 21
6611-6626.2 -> 21.7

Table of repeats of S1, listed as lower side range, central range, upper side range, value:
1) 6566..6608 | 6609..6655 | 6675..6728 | 0.032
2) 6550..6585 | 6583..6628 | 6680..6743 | -0.047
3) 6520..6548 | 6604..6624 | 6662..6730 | -0.063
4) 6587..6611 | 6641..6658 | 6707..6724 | 0.028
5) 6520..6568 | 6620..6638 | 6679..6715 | 0.021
